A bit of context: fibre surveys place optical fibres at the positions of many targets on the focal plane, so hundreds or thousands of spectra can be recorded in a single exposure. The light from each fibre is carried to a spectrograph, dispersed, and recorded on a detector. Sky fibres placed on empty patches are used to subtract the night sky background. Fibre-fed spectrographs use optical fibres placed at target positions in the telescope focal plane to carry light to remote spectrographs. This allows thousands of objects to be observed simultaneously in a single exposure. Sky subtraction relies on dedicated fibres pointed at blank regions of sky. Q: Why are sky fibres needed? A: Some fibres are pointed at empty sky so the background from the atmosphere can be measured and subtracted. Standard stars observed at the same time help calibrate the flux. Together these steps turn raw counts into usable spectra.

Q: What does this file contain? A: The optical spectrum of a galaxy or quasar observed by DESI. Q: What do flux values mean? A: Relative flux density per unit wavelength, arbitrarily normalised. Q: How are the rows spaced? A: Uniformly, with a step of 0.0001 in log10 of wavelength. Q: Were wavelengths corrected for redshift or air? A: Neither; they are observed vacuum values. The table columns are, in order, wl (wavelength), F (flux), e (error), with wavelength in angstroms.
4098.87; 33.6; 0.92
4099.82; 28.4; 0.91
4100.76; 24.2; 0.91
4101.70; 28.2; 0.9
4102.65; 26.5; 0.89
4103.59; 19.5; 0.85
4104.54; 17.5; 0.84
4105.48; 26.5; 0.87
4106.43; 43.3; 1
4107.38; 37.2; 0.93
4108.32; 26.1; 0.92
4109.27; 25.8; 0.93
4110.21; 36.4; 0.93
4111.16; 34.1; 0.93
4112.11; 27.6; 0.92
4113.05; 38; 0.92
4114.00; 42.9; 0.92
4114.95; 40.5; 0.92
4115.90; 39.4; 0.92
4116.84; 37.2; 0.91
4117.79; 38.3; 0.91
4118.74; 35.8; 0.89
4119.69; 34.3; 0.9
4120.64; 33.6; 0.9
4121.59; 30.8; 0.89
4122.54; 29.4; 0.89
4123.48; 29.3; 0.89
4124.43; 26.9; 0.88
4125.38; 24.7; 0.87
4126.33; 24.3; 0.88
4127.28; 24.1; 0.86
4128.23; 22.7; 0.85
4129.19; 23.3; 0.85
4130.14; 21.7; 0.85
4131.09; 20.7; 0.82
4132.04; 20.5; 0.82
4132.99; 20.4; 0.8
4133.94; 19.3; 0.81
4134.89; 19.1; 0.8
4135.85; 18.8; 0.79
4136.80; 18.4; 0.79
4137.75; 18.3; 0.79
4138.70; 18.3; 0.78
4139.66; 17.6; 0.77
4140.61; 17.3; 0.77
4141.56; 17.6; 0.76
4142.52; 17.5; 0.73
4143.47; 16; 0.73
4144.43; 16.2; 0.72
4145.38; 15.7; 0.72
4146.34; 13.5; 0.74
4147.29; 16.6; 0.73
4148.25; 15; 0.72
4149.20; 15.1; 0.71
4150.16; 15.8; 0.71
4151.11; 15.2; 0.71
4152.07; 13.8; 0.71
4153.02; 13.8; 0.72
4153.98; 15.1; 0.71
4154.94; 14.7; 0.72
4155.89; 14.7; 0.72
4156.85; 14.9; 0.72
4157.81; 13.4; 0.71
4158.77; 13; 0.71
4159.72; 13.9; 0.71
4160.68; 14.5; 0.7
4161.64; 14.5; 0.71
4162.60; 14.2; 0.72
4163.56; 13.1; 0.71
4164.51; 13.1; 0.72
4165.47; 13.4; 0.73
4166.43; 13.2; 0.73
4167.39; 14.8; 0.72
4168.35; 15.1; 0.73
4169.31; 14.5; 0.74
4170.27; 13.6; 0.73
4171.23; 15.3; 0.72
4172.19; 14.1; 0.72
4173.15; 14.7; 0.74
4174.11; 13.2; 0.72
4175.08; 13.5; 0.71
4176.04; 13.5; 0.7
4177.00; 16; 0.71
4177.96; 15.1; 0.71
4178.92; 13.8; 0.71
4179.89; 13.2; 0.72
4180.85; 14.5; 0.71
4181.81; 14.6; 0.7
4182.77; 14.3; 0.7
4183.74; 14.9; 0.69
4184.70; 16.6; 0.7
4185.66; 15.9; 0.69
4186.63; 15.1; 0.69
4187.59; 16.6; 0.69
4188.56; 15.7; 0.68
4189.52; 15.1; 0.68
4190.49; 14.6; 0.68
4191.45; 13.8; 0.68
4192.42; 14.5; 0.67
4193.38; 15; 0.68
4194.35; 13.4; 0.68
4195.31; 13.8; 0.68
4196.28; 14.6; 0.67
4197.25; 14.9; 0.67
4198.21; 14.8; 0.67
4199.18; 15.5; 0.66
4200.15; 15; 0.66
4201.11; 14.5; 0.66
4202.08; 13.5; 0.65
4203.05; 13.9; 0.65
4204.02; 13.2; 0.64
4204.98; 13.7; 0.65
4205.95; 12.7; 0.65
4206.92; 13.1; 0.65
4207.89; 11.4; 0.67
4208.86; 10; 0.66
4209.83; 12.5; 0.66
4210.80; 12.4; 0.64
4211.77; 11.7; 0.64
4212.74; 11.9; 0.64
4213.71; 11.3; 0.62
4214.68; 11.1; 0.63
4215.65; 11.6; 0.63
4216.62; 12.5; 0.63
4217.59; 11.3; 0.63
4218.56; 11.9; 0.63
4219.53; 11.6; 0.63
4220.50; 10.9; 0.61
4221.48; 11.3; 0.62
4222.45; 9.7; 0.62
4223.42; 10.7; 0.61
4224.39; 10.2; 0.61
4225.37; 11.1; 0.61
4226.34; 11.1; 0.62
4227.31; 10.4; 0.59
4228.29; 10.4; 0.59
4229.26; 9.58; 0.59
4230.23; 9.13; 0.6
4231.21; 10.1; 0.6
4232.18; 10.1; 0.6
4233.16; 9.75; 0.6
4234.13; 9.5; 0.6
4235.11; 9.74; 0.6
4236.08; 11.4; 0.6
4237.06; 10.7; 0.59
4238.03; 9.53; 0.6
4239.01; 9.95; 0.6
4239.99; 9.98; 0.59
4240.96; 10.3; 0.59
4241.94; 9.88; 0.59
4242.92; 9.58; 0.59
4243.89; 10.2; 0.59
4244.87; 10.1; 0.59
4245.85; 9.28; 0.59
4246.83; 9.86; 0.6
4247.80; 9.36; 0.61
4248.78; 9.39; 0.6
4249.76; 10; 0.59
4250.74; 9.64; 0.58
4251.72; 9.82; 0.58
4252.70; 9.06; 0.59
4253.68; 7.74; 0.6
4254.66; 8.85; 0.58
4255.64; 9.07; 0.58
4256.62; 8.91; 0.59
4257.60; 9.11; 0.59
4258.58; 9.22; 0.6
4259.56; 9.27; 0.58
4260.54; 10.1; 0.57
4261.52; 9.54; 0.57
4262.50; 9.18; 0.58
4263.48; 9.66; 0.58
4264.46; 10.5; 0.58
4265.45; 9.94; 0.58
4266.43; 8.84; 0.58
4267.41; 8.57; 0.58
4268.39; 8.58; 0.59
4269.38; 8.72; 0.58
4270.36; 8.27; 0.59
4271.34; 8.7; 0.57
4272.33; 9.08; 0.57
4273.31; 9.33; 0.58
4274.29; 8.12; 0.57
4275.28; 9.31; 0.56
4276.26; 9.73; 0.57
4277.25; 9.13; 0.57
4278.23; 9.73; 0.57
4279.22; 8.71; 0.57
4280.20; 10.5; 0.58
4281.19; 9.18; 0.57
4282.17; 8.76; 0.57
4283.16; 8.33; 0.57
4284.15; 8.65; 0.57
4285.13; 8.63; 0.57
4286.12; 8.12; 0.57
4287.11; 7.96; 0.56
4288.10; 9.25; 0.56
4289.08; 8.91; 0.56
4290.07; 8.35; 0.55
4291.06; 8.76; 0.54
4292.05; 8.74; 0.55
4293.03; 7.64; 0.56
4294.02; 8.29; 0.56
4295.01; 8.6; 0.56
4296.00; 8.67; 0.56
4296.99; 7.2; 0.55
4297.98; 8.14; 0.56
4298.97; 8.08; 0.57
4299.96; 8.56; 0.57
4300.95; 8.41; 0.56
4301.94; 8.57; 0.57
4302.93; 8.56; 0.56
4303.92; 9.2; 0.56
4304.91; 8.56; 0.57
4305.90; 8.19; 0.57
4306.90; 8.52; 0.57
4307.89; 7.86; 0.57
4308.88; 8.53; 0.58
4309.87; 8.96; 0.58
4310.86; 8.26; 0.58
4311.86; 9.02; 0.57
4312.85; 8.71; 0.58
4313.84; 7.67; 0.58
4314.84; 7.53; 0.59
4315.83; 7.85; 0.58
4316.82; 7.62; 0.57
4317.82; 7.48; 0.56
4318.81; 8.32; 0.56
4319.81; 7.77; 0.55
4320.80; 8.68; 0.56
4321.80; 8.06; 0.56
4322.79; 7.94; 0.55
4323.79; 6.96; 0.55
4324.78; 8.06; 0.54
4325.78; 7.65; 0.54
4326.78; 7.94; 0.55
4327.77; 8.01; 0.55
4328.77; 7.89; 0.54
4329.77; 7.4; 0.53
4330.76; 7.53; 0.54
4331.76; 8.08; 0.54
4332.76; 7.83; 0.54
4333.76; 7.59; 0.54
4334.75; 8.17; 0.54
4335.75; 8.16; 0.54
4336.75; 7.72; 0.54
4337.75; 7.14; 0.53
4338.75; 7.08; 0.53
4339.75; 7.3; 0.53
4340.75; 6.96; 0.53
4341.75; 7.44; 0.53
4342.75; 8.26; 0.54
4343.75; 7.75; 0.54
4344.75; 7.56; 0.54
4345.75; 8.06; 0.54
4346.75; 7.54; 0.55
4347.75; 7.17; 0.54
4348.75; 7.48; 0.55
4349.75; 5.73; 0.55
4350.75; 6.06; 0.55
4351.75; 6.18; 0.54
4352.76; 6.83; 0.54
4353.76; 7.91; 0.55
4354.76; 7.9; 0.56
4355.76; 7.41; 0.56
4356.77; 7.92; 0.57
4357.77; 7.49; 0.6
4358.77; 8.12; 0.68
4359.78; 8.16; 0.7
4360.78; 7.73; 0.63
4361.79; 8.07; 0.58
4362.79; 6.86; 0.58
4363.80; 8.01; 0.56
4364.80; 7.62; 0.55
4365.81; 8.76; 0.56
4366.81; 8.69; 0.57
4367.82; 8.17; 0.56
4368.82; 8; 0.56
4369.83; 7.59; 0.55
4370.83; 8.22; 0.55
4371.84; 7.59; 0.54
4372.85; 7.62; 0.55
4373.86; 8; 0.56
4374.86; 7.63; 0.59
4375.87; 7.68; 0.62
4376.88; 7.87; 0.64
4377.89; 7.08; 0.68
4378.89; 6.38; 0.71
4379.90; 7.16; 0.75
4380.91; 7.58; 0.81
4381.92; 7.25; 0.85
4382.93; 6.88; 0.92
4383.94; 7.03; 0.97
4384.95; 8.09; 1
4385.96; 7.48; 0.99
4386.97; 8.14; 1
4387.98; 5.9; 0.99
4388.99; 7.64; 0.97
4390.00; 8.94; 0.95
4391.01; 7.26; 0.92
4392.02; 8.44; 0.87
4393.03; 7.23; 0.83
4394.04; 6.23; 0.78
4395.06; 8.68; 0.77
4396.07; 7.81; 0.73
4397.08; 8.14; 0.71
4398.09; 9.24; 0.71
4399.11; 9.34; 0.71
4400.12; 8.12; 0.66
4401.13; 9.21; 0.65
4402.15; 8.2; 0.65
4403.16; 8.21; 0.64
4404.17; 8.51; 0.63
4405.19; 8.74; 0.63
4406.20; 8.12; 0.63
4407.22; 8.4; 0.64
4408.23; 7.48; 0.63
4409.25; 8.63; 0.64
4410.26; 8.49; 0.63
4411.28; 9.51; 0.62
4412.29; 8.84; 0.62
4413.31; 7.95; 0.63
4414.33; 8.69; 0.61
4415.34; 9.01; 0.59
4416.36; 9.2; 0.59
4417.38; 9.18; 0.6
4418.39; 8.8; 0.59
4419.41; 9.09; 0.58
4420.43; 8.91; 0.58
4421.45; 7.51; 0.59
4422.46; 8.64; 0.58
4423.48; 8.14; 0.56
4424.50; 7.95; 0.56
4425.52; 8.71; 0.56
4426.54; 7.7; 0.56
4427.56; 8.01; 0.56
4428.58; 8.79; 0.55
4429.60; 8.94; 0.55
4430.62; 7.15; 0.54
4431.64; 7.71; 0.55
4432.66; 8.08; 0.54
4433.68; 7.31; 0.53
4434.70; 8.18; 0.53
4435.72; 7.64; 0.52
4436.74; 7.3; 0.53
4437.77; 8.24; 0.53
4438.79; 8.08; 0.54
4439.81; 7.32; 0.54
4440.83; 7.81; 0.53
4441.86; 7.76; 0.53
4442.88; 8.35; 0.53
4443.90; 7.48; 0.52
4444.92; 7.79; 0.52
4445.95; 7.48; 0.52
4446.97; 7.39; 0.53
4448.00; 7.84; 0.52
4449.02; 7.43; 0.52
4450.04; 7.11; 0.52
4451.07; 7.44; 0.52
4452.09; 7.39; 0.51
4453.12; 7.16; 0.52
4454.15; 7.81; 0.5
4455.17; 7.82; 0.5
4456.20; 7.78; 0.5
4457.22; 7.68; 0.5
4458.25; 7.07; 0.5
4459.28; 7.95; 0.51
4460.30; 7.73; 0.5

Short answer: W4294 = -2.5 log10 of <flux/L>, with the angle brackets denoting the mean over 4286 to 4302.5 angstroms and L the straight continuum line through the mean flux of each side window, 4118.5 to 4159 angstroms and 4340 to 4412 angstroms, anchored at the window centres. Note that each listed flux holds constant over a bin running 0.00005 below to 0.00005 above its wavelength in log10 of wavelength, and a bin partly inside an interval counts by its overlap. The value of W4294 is 0.38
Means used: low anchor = 19.9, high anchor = 7.77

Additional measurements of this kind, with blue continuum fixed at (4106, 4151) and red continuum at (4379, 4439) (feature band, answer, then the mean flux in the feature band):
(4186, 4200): 0.40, 14.8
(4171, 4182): 0.49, 14.3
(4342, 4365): 0.47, 7.47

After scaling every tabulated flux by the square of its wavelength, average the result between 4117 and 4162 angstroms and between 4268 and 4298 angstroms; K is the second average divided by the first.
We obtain 0.47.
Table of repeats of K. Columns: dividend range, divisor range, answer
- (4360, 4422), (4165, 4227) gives 0.66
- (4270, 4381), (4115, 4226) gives 0.52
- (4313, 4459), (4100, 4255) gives 0.52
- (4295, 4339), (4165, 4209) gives 0.60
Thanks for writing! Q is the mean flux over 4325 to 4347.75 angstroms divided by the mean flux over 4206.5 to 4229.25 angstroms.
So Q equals 0.68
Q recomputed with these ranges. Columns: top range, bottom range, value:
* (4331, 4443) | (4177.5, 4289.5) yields 0.71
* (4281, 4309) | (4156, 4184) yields 0.60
